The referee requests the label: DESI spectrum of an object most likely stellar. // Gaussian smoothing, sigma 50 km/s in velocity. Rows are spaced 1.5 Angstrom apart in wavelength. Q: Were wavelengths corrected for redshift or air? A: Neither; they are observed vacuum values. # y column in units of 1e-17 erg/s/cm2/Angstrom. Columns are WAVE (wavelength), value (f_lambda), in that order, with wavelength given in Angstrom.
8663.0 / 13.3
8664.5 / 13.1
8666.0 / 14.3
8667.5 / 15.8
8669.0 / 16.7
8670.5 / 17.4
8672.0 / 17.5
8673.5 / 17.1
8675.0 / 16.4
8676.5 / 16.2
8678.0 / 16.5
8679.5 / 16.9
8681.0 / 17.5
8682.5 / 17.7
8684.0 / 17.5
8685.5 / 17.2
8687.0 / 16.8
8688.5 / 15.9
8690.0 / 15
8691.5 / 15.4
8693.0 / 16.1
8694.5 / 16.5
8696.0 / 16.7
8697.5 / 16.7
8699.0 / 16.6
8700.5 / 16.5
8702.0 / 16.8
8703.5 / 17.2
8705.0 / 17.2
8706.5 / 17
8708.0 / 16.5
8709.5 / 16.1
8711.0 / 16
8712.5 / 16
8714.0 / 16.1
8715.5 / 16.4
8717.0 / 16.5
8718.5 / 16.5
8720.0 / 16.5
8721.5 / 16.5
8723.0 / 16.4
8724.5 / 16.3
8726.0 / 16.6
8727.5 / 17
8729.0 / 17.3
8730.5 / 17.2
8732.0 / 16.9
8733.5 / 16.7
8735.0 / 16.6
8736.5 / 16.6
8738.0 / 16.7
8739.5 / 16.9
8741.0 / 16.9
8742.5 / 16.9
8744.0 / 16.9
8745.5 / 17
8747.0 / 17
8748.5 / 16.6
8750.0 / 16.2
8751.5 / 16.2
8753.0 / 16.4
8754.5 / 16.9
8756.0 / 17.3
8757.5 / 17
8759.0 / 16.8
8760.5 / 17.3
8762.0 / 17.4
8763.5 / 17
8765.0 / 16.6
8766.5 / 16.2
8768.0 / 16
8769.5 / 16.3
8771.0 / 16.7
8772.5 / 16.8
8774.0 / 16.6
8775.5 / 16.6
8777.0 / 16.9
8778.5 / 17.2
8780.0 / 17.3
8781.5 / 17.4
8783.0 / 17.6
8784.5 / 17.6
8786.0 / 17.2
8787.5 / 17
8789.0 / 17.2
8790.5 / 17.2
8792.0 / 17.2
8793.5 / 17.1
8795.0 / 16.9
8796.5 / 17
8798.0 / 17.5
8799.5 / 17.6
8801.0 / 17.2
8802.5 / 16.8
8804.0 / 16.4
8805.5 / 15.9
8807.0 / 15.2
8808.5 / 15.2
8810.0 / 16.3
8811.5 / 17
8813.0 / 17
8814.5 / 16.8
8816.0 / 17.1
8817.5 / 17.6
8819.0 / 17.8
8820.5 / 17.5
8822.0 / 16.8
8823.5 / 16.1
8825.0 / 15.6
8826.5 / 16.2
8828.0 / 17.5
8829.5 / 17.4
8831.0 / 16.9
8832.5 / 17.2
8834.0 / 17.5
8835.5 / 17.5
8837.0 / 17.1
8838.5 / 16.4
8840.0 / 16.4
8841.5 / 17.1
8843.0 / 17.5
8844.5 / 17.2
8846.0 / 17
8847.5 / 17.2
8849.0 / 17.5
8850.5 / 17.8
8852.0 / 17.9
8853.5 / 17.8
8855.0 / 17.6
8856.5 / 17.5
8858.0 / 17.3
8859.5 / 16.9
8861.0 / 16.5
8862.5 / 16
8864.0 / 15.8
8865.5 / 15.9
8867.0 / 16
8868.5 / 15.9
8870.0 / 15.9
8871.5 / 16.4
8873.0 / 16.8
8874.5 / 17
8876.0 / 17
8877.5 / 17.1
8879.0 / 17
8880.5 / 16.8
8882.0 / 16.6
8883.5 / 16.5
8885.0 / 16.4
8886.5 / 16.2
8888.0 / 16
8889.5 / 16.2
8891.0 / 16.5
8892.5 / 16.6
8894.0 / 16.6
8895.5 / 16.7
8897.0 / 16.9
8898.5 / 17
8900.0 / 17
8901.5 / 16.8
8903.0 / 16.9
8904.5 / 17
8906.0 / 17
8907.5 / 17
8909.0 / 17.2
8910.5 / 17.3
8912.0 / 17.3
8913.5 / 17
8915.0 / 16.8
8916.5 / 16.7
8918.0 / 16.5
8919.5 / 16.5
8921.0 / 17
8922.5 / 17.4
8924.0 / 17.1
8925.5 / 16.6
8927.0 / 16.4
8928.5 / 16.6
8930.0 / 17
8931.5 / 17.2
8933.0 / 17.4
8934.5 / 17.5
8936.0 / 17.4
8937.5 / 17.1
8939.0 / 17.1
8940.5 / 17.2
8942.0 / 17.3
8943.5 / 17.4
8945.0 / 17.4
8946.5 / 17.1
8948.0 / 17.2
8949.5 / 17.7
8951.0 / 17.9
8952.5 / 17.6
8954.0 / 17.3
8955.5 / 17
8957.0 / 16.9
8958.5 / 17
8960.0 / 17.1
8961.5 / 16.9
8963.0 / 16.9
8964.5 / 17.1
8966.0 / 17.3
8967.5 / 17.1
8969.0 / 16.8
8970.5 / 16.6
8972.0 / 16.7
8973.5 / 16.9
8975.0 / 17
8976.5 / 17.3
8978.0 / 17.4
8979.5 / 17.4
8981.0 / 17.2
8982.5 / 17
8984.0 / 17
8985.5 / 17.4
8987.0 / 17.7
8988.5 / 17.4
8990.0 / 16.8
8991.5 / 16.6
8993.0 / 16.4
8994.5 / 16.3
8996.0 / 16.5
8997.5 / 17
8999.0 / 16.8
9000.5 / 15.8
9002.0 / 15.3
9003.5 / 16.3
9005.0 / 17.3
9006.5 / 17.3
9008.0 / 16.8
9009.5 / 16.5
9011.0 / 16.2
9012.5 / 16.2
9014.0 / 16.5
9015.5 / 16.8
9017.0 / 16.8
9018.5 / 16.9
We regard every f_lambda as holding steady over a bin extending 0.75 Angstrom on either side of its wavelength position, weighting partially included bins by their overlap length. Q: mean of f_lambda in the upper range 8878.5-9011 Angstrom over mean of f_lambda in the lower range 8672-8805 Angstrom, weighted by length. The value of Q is 1.0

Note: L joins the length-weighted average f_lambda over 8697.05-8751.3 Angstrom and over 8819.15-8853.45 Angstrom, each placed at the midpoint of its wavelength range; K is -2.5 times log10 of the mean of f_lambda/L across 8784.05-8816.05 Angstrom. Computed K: 0.01 mag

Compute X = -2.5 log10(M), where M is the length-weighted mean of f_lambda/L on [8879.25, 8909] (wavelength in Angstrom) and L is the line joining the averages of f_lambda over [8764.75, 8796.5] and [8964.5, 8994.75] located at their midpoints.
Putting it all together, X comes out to 0.02 mag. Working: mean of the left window 16.9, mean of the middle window 16.7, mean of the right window 17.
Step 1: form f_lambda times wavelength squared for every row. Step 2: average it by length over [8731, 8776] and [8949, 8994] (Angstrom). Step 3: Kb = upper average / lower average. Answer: 1.1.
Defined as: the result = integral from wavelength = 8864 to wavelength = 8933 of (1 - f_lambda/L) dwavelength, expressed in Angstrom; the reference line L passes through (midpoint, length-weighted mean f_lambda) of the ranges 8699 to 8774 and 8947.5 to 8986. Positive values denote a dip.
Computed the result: 1.17 Angstrom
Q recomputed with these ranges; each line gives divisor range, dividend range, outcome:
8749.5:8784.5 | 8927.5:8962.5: 1.02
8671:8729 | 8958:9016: 1.01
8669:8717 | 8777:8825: 1.02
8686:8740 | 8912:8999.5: 1.03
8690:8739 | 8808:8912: 1.02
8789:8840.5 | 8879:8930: 0.99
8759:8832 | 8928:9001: 1.01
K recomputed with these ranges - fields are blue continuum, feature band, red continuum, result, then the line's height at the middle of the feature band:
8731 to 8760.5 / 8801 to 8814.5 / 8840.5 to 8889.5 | 0.03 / 16.8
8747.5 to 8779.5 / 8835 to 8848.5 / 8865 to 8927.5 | -0.02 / 16.7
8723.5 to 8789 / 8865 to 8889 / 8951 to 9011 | 0.03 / 16.9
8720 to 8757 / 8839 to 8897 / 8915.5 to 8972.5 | 0.01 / 17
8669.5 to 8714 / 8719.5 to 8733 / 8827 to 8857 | 0.00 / 16.8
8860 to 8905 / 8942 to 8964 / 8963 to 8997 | -0.02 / 16.9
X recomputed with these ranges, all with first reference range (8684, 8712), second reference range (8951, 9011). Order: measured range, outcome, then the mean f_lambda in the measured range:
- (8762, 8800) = -0.02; 17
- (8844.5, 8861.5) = -0.04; 17.4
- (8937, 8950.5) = -0.03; 17.3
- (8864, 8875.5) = 0.03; 16.3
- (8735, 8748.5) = -0.02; 16.8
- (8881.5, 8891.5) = 0.03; 16.3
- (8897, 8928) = -0.01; 16.9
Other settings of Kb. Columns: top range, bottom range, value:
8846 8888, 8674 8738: 1.05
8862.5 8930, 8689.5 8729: 1.06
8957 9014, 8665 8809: 1.07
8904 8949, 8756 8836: 1.04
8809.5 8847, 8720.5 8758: 1.03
